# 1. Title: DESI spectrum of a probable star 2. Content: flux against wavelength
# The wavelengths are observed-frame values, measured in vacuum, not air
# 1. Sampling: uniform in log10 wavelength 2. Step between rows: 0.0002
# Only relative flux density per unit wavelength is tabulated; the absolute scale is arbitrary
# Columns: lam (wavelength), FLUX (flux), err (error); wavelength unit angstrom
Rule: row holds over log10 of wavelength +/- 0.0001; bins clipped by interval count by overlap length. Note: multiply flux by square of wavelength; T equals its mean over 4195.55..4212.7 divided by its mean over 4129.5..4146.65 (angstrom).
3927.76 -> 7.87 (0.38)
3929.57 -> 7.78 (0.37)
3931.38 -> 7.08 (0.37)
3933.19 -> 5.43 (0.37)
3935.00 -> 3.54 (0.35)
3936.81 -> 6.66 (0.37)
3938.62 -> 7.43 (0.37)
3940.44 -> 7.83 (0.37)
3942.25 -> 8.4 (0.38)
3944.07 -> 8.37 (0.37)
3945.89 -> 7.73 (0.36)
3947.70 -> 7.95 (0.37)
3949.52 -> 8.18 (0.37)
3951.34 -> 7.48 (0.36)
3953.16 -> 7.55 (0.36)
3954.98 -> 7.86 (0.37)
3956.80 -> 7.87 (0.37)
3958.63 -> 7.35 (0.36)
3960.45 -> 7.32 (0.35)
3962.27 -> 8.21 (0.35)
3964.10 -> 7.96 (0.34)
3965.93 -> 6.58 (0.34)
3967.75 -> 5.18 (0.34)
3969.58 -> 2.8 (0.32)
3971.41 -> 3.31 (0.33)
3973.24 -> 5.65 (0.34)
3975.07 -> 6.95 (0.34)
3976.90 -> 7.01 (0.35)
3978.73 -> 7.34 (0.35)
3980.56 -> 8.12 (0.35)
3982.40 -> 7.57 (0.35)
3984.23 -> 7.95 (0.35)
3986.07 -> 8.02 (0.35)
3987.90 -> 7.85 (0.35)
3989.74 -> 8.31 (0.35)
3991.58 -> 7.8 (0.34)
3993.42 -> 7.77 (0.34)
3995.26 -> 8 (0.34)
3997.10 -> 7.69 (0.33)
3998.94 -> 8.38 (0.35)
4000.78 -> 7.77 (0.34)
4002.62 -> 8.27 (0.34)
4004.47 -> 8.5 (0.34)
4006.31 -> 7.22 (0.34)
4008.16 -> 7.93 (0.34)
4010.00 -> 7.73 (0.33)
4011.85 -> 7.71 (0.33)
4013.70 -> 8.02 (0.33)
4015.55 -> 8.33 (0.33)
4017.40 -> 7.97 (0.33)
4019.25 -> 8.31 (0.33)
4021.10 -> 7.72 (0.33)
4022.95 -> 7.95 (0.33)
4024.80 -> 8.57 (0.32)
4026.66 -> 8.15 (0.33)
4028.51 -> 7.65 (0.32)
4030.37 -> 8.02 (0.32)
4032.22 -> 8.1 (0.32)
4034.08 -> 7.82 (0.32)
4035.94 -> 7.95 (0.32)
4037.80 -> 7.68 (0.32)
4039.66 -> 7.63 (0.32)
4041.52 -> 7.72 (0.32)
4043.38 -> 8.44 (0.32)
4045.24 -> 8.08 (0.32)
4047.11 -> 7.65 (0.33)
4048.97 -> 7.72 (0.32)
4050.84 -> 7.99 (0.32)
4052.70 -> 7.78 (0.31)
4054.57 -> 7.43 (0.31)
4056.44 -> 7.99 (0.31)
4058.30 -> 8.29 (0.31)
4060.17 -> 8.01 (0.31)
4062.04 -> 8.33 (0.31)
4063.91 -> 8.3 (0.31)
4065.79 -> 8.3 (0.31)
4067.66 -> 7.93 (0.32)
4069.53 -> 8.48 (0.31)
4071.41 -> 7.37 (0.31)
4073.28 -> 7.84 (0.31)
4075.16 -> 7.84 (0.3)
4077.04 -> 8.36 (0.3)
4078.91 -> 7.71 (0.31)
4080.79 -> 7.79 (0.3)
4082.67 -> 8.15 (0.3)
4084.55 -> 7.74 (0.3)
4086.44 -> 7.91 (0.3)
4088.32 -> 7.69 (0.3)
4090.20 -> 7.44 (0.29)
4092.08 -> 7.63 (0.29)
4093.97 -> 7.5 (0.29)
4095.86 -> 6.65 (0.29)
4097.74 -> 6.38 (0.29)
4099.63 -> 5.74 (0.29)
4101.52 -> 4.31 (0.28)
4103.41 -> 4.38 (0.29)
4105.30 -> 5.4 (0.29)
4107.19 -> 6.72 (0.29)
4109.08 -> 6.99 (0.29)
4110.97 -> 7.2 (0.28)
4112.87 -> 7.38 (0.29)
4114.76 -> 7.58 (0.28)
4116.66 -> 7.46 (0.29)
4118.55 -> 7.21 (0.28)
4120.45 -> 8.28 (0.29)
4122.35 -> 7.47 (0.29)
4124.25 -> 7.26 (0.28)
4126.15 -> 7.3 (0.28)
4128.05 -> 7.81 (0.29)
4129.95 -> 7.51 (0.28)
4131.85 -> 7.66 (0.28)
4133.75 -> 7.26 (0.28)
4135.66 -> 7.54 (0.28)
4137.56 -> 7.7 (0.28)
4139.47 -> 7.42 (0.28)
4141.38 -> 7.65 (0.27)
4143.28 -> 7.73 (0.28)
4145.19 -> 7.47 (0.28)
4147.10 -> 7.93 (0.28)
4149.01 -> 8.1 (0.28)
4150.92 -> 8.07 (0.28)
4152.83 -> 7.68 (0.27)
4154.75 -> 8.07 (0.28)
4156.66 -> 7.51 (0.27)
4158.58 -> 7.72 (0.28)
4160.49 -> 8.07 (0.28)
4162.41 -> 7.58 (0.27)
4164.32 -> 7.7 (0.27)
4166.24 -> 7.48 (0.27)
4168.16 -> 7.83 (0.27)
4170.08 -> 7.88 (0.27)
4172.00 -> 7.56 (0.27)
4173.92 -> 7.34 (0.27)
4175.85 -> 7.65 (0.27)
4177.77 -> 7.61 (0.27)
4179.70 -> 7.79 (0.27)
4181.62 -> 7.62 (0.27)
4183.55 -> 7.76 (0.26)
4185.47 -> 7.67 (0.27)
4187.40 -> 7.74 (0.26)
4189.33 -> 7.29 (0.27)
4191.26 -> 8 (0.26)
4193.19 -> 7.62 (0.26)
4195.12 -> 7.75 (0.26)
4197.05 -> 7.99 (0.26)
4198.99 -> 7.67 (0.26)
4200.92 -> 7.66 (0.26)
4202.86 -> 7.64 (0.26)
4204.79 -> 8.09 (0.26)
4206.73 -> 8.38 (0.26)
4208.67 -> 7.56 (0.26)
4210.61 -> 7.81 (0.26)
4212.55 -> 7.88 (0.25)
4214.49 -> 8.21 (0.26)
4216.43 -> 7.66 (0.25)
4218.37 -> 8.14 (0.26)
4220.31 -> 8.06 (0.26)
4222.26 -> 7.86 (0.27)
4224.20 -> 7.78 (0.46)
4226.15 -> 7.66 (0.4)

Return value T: 1.07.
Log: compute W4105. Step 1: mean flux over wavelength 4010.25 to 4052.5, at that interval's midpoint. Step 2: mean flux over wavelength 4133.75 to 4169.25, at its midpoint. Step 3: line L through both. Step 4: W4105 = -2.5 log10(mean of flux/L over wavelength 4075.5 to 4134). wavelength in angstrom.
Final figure 0.094 mag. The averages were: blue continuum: 7.96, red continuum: 7.72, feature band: 7.16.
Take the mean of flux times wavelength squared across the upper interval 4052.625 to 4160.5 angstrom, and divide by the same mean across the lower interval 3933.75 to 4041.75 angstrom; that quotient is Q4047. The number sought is 1.06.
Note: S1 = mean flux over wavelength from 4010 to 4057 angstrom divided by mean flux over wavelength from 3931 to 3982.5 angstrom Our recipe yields 1.15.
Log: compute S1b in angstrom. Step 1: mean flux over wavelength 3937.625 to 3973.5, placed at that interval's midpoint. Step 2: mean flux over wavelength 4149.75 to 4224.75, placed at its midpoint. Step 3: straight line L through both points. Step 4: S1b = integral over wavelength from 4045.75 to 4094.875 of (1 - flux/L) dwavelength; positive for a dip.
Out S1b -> -3.1 angstrom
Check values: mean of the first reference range 7.07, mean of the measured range 7.89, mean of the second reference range 7.78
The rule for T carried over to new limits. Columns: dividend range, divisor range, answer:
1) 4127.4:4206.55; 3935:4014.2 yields 1.15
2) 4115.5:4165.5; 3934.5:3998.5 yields 1.16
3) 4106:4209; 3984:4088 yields 1.02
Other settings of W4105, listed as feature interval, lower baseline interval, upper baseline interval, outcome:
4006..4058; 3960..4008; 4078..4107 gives -0.13 mag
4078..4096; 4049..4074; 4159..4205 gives 0.04 mag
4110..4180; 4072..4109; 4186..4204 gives -0.04 mag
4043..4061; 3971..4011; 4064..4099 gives -0.04 mag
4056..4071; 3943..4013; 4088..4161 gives -0.12 mag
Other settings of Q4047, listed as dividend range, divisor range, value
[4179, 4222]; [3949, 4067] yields 1.12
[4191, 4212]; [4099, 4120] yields 1.27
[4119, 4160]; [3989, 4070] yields 1.01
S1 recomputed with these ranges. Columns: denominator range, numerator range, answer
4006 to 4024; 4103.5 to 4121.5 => 0.89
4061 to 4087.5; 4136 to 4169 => 0.97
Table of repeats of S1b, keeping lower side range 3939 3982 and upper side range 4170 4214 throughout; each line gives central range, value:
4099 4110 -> 2.8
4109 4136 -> 0.3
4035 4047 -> -1.0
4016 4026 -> -1.2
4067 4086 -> -1.3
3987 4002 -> -1.6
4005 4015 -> -0.8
